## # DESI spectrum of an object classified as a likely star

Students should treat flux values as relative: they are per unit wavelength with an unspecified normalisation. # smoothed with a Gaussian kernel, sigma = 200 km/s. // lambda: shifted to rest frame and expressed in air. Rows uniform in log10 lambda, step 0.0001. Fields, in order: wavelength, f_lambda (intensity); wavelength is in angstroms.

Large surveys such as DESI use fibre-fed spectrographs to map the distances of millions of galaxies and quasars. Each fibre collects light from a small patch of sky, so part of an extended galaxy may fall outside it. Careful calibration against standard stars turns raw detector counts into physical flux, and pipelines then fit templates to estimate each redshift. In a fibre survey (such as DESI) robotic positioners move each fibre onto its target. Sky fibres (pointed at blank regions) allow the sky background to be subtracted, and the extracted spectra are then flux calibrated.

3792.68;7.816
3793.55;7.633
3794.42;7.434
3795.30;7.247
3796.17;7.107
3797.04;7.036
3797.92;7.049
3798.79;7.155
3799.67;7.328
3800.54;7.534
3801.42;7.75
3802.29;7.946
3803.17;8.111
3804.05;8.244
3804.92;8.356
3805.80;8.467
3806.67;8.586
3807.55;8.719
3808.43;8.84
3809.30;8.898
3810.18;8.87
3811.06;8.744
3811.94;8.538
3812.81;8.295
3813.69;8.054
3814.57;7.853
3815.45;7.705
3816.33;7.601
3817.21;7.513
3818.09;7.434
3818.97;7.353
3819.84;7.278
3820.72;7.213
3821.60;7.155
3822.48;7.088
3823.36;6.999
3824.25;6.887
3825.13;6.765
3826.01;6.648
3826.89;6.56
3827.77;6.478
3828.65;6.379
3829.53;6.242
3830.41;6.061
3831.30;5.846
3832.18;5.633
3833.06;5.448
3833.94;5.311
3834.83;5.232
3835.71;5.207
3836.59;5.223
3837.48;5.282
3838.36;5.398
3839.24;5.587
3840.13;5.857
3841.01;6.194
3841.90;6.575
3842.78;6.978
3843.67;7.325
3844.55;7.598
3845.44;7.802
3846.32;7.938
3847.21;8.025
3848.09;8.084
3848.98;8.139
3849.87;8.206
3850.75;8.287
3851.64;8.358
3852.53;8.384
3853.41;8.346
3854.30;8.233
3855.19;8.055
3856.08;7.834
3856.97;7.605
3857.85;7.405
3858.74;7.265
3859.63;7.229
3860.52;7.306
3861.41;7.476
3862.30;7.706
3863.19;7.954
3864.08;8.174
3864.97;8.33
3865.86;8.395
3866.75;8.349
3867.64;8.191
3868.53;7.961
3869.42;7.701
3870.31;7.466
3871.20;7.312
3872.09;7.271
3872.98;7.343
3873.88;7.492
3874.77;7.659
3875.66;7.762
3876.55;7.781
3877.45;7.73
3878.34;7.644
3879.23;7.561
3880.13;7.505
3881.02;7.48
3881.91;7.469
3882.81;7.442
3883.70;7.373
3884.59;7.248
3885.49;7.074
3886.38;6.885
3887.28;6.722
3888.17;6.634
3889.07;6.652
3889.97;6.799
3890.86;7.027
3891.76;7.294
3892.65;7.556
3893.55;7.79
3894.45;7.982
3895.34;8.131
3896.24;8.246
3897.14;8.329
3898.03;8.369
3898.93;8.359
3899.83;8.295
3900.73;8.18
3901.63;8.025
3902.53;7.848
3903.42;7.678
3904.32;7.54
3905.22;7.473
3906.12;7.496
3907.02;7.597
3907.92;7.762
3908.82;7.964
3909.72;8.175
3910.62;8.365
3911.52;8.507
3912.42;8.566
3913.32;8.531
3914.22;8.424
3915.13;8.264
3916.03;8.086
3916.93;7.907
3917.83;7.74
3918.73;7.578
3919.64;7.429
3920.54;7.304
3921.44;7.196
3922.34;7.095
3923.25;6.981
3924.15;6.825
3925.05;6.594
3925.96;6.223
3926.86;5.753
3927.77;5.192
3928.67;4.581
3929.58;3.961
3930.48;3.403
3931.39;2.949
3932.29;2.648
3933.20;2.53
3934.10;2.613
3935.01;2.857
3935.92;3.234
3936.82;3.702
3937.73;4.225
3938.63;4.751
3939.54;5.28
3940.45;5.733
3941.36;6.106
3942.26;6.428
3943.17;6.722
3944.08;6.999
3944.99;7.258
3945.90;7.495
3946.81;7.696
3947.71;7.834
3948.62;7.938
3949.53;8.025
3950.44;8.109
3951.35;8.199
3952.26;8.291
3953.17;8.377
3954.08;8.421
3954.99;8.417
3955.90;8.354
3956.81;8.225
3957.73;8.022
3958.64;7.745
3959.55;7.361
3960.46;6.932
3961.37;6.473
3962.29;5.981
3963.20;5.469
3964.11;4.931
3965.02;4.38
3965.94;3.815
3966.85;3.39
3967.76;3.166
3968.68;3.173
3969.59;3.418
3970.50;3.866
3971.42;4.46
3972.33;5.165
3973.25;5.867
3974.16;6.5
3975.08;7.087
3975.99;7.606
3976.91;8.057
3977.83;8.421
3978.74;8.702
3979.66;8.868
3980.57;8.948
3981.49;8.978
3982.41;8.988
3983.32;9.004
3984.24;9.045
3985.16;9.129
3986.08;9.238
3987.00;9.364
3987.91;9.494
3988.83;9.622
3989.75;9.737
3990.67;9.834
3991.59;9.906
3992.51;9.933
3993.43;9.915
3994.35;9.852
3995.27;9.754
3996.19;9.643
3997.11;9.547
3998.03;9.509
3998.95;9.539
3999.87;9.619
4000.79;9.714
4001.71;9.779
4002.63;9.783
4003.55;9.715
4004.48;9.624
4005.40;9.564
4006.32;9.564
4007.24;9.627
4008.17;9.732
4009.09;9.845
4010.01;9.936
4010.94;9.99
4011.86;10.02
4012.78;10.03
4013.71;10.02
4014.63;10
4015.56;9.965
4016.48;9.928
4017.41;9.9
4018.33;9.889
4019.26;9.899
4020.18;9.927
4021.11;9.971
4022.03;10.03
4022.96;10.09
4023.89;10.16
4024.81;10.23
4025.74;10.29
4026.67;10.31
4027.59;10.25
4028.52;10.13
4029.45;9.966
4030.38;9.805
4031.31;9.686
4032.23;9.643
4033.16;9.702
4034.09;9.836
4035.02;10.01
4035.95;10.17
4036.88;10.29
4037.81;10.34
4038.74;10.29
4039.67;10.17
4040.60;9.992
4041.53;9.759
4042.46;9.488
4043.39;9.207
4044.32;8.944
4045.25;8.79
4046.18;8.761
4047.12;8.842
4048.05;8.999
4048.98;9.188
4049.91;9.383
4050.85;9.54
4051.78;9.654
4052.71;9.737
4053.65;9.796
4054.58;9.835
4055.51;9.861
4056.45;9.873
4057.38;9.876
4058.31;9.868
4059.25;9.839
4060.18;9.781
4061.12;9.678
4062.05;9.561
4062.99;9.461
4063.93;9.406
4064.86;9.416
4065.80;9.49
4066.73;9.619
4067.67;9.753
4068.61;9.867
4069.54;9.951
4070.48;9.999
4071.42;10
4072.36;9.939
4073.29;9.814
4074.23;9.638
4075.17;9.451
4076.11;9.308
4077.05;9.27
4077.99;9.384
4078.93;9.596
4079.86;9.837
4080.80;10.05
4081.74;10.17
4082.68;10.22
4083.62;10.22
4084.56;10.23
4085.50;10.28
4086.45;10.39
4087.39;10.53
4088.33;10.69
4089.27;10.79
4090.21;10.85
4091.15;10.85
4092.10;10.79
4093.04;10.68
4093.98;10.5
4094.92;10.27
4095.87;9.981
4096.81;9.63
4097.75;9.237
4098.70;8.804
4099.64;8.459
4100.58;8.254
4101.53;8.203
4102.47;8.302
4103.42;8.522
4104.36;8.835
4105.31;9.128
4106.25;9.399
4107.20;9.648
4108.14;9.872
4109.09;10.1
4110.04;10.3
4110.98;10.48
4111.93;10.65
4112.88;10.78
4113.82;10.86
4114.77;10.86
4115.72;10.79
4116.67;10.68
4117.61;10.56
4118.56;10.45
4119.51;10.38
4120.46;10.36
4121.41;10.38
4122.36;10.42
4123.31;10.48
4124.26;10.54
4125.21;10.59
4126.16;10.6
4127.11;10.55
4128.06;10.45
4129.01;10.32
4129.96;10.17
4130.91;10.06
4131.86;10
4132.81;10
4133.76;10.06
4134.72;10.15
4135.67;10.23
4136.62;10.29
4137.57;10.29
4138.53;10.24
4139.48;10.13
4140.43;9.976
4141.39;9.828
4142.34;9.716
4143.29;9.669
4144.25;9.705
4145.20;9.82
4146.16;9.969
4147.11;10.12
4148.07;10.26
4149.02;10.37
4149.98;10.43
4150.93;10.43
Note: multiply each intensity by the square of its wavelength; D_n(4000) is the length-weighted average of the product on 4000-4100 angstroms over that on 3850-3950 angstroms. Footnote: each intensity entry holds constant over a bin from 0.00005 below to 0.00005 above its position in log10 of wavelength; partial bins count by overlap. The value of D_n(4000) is 1.5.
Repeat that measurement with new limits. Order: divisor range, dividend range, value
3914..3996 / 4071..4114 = 1.54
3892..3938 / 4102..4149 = 1.67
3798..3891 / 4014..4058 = 1.46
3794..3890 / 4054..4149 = 1.54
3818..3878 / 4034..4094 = 1.53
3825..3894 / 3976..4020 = 1.42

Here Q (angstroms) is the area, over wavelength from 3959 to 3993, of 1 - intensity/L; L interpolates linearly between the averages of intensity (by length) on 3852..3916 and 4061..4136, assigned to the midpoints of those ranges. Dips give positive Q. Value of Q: 6.15 angstroms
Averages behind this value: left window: 7.75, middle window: 7.15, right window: 9.98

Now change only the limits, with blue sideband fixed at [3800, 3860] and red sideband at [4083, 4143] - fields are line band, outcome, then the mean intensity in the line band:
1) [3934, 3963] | 6.0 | 6.72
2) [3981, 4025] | -3.4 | 9.72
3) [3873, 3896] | 1.3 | 7.39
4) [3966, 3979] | 4.8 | 5.54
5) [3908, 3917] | -0.2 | 8.27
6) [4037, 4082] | -0.3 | 9.64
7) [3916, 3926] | 1.2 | 7.25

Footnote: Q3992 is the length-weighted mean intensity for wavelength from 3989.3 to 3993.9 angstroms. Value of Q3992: 9.86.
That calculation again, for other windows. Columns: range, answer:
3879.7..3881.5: 7.52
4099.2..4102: 8.31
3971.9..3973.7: 5.5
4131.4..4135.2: 10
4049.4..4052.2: 9.51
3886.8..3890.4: 6.69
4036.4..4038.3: 10.3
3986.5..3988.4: 9.45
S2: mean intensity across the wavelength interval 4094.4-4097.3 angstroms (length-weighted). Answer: 9.97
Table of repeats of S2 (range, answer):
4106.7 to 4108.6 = 9.76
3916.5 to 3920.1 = 7.66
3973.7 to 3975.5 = 6.78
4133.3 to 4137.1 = 10.2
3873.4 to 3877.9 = 7.67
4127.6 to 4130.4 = 10.3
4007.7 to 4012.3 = 9.9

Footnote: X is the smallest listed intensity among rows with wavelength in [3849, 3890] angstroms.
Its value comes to 6.634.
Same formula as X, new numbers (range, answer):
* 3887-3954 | 2.53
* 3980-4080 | 8.761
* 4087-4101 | 8.254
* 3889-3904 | 6.652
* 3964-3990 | 3.166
